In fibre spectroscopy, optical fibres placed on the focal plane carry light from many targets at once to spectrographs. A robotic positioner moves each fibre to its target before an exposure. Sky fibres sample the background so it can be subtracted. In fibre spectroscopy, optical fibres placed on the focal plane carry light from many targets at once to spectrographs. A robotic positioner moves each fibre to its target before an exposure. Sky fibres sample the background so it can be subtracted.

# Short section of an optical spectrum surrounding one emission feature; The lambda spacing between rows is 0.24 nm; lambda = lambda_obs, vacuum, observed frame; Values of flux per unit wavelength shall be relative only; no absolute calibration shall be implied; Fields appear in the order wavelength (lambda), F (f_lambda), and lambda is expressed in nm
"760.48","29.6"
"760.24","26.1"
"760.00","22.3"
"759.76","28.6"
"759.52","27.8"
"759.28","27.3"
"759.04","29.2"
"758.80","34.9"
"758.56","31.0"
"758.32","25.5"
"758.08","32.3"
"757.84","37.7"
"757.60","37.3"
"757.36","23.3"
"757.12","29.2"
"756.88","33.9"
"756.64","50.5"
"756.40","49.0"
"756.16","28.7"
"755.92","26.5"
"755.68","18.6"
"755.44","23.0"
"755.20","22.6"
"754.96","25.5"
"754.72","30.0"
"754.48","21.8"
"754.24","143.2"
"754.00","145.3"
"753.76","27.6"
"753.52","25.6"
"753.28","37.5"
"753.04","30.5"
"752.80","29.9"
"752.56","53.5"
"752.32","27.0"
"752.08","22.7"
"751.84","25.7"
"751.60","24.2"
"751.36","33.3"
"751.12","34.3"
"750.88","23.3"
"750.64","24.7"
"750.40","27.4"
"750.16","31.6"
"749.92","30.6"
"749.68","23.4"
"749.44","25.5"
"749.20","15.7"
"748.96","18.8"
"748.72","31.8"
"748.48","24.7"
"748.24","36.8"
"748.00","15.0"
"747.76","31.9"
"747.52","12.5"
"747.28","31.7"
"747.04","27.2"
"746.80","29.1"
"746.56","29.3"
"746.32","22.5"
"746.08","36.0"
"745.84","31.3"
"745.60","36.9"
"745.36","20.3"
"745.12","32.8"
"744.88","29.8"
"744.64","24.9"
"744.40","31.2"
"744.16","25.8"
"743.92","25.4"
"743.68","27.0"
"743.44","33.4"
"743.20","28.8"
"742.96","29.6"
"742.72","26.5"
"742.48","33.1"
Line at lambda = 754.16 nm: Halpha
